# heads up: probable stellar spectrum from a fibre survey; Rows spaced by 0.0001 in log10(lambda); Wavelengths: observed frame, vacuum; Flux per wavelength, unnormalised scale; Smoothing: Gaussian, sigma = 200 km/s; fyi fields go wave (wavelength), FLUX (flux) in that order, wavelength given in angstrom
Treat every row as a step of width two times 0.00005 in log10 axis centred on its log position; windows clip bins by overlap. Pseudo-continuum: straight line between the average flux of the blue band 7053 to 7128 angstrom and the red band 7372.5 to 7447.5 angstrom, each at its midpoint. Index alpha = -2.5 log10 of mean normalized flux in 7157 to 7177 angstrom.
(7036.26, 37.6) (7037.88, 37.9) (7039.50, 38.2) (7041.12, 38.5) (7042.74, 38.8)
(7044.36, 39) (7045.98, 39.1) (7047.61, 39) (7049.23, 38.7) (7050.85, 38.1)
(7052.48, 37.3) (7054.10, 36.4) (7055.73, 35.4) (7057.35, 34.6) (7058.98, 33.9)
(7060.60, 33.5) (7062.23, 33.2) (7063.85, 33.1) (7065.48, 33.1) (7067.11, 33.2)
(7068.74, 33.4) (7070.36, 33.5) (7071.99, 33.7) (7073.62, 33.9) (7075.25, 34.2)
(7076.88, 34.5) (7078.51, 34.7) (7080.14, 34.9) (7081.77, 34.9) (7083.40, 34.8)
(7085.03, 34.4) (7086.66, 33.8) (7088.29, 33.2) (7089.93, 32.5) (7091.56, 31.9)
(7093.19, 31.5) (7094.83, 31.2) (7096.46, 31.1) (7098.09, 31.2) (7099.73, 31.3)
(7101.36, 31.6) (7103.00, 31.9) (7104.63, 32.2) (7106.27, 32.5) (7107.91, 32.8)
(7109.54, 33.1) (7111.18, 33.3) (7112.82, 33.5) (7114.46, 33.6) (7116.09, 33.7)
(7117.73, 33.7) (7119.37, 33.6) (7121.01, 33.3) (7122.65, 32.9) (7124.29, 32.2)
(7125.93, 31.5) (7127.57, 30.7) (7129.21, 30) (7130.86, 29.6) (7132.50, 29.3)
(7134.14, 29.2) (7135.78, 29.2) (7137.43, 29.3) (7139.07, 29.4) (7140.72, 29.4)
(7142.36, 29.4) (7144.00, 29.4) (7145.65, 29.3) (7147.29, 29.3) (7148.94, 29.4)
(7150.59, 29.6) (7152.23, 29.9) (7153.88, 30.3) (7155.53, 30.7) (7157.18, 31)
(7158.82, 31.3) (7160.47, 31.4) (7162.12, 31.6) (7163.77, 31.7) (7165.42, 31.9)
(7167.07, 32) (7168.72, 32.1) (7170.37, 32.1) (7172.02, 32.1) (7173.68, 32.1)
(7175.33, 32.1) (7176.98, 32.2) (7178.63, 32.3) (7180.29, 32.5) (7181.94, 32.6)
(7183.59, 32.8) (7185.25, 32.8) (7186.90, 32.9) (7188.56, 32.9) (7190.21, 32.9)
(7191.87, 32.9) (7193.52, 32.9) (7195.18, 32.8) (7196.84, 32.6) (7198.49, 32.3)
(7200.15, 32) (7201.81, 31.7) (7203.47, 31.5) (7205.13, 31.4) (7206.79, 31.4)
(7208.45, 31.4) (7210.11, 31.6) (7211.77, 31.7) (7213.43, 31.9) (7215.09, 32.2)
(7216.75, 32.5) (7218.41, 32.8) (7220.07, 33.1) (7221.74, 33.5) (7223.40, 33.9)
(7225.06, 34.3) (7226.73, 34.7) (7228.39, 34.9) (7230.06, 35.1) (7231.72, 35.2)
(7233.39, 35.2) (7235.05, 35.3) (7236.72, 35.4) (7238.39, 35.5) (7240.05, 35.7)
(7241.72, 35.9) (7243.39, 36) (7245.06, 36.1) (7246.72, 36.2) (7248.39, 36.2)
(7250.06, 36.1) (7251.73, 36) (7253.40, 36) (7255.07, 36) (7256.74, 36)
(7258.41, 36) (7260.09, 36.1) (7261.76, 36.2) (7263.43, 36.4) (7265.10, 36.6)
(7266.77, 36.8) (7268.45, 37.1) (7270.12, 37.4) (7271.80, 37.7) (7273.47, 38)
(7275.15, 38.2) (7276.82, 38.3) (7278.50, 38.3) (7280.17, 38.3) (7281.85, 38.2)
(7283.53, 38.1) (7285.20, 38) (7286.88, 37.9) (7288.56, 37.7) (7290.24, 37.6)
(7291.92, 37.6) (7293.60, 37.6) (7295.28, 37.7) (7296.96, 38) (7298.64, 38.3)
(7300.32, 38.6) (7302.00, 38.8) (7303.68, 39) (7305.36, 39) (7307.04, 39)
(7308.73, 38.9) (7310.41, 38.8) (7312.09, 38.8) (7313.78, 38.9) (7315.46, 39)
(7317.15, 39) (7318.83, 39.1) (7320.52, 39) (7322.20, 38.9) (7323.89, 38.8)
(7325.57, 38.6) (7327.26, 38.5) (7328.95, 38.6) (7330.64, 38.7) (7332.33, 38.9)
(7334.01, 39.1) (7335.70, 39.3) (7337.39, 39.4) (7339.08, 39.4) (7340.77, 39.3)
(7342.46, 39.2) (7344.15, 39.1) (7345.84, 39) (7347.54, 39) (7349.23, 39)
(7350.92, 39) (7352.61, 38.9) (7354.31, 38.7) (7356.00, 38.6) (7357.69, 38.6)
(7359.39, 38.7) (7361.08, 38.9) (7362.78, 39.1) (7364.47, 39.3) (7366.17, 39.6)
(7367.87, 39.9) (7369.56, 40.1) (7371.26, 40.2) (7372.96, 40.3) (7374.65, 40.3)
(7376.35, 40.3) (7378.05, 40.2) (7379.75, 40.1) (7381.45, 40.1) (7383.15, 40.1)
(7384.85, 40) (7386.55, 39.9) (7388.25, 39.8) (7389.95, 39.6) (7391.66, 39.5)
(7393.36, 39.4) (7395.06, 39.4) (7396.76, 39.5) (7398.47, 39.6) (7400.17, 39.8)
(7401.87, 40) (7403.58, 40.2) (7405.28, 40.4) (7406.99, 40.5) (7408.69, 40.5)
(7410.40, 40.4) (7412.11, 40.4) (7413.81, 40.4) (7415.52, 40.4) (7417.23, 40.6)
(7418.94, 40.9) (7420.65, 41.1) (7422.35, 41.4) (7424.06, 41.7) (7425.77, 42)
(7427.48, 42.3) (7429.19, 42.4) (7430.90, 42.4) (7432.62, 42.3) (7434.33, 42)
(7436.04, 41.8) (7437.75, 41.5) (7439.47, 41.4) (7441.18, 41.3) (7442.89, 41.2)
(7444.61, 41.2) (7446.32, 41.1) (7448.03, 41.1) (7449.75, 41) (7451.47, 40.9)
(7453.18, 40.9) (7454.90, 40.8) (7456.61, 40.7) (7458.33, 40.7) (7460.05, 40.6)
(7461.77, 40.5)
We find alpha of 0.10 mag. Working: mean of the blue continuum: 33.2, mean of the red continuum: 40.7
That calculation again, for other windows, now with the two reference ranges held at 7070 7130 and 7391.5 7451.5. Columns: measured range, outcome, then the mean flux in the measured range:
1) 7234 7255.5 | 0.019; 35.9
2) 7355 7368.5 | 0.010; 39.1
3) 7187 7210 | 0.101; 32.2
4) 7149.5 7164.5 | 0.117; 30.8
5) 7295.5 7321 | -0.020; 38.8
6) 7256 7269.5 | 0.016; 36.4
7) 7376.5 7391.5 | 0.001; 39.9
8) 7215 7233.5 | 0.063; 34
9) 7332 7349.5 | -0.008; 39.2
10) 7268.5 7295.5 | -0.013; 37.9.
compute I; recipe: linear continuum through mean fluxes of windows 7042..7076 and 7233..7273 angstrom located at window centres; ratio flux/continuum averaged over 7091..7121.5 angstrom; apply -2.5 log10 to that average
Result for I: 0.101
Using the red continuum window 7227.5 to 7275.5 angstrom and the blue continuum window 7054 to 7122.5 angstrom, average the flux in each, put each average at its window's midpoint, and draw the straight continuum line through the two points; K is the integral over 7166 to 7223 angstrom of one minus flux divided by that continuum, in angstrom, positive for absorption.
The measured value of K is 4.60 angstrom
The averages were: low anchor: 33.3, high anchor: 36.2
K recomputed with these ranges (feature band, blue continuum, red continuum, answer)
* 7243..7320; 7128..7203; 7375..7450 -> -4.2 angstrom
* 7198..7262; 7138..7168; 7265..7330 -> 0.7 angstrom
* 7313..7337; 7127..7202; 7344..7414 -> -0.9 angstrom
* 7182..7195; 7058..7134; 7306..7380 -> 0.9 angstrom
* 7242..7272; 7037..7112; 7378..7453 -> 1.1 angstrom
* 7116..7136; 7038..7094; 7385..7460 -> 2.6 angstrom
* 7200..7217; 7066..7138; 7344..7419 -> 1.7 angstrom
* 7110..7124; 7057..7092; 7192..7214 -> -0.1 angstrom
